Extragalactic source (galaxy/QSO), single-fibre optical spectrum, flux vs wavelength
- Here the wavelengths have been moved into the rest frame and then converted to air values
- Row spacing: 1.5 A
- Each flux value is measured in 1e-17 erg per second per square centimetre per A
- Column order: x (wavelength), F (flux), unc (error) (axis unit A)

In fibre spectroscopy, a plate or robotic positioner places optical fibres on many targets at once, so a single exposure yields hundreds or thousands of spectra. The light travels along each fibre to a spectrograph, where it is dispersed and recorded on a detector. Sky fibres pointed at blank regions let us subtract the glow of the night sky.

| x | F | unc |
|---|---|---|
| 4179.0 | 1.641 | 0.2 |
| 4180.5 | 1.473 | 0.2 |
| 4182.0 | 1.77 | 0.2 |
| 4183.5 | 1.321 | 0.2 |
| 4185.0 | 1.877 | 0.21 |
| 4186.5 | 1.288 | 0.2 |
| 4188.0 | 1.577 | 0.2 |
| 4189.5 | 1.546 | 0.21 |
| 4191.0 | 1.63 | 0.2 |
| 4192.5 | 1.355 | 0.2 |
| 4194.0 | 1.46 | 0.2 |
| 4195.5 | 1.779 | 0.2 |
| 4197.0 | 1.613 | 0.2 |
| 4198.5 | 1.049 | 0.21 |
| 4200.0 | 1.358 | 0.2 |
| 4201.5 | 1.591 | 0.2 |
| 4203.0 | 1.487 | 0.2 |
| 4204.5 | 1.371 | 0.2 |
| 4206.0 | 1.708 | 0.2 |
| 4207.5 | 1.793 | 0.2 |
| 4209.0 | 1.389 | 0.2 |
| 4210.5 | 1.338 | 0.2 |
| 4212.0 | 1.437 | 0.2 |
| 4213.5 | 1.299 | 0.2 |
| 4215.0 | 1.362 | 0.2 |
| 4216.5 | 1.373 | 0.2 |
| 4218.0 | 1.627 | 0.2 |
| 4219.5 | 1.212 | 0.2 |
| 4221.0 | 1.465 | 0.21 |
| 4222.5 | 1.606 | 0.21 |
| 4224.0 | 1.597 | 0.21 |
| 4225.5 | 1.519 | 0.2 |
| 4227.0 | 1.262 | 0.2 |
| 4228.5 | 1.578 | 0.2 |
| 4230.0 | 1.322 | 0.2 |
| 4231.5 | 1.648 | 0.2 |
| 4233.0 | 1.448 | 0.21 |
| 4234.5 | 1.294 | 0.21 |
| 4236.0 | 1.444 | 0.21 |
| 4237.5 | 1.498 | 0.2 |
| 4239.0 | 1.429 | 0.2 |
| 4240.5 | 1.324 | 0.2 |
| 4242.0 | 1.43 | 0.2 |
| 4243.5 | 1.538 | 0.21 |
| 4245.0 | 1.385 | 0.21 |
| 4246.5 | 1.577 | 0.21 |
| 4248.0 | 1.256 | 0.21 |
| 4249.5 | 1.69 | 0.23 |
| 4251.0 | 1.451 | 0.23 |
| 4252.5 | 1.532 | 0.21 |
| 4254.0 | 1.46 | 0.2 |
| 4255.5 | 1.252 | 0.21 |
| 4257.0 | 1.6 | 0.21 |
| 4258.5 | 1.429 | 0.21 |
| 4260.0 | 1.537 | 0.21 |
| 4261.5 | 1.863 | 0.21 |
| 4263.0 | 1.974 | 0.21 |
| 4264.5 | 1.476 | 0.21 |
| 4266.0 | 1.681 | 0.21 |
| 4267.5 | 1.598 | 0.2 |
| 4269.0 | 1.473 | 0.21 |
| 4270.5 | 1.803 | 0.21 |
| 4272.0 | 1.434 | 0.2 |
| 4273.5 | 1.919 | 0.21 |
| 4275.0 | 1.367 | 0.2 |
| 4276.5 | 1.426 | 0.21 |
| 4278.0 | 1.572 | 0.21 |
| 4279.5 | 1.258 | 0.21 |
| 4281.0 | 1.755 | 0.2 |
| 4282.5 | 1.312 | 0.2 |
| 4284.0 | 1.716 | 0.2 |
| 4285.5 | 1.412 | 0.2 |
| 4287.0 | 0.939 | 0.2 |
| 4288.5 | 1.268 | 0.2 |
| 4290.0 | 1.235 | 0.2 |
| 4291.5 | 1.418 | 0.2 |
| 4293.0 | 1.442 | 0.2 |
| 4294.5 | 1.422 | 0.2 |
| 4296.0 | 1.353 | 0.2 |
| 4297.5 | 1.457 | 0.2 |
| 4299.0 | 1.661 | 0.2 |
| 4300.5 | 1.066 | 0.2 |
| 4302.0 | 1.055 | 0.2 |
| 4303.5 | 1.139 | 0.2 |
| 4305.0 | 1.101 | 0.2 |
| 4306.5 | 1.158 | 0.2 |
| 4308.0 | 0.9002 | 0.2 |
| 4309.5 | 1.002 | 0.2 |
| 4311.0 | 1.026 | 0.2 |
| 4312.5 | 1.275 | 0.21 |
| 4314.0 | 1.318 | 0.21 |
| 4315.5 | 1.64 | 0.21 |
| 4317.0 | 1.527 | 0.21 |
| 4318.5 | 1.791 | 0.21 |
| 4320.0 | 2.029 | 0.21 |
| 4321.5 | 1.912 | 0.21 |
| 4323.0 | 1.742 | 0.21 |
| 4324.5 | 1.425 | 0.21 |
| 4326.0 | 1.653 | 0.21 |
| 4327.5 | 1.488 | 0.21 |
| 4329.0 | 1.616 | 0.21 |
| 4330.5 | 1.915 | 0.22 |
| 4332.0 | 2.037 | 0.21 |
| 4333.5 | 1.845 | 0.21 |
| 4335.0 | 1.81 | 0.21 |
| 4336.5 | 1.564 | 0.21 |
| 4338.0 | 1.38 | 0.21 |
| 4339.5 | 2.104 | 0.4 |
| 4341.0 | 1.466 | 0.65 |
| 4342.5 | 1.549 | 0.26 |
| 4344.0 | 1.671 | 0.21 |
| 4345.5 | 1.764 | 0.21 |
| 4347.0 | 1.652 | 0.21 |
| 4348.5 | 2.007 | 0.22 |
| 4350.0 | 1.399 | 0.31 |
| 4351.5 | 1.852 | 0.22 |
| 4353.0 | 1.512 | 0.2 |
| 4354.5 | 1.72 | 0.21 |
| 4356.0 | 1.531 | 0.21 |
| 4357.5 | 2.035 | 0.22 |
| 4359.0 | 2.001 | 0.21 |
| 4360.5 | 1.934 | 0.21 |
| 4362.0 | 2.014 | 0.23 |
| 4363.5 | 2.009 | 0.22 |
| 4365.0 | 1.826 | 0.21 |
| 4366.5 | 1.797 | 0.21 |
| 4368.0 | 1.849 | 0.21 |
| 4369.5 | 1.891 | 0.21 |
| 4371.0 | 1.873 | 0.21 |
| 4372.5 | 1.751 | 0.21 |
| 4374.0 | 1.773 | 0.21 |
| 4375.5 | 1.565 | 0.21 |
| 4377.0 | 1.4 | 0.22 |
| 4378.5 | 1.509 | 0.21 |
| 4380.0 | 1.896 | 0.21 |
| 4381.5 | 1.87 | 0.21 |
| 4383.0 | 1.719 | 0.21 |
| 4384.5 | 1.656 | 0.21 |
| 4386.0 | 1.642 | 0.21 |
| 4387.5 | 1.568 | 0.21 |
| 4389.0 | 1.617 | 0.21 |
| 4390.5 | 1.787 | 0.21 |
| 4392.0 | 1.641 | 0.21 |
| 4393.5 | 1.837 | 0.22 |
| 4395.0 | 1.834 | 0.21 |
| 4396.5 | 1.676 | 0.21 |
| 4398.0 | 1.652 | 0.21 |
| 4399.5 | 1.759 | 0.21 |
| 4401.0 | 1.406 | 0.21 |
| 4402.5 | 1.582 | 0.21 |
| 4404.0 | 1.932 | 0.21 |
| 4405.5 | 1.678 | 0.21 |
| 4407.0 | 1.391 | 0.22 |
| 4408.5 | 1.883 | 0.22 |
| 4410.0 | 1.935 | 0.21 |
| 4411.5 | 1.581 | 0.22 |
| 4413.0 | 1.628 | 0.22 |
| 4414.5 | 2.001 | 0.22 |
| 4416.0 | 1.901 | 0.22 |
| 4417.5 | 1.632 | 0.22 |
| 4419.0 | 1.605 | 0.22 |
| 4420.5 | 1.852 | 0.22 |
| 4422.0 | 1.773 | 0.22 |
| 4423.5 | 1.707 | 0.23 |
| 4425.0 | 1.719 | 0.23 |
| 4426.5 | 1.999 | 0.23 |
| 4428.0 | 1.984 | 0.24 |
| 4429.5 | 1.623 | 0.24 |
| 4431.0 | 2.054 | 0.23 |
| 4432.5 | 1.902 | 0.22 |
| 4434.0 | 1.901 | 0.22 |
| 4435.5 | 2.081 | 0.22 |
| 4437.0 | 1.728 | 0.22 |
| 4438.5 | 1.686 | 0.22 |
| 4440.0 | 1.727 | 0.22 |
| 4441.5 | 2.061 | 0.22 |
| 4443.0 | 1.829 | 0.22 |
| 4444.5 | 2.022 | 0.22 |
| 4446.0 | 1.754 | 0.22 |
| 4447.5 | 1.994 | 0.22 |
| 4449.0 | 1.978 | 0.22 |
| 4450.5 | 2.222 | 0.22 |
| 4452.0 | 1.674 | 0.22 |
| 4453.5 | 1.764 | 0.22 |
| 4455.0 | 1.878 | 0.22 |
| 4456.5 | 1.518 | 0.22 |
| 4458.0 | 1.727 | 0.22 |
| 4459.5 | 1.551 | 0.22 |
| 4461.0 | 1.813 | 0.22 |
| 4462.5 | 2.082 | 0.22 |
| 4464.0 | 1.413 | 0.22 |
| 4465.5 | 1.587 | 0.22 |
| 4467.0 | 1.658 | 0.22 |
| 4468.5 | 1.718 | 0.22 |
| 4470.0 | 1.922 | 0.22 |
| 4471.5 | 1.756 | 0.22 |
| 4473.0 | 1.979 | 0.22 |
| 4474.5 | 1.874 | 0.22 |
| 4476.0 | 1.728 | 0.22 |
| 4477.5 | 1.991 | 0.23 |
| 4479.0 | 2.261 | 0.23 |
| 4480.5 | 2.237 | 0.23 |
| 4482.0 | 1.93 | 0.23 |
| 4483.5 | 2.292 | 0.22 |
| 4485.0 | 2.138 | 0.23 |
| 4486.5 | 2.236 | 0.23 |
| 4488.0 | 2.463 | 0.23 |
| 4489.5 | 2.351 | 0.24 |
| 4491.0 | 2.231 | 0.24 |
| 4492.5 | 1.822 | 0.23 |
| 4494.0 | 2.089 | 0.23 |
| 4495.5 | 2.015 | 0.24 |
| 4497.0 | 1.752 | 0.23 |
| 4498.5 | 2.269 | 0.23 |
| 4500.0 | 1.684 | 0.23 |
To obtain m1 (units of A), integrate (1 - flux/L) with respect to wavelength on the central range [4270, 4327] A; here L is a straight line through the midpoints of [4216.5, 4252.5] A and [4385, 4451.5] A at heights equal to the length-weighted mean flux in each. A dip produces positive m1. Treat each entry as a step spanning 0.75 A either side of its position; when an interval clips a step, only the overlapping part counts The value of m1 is 5.68 A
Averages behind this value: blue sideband 1.46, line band 1.42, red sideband 1.79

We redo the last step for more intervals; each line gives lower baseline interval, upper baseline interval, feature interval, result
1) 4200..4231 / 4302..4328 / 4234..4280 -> -2.4 A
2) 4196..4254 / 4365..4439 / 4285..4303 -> 3.0 A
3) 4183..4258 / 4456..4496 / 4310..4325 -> 0.8 A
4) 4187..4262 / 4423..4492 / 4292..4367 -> 3.7 A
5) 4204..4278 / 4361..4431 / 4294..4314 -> 5.0 A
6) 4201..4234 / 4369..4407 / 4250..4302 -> 2.2 A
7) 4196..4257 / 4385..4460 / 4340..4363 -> -1.2 A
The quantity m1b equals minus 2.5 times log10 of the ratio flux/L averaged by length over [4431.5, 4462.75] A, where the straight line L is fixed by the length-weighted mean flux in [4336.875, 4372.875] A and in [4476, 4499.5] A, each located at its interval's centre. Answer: 0.092 mag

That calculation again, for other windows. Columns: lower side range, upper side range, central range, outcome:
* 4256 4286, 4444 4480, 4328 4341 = -0.06 mag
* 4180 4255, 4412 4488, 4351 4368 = -0.08 mag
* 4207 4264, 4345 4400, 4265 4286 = 0.00 mag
